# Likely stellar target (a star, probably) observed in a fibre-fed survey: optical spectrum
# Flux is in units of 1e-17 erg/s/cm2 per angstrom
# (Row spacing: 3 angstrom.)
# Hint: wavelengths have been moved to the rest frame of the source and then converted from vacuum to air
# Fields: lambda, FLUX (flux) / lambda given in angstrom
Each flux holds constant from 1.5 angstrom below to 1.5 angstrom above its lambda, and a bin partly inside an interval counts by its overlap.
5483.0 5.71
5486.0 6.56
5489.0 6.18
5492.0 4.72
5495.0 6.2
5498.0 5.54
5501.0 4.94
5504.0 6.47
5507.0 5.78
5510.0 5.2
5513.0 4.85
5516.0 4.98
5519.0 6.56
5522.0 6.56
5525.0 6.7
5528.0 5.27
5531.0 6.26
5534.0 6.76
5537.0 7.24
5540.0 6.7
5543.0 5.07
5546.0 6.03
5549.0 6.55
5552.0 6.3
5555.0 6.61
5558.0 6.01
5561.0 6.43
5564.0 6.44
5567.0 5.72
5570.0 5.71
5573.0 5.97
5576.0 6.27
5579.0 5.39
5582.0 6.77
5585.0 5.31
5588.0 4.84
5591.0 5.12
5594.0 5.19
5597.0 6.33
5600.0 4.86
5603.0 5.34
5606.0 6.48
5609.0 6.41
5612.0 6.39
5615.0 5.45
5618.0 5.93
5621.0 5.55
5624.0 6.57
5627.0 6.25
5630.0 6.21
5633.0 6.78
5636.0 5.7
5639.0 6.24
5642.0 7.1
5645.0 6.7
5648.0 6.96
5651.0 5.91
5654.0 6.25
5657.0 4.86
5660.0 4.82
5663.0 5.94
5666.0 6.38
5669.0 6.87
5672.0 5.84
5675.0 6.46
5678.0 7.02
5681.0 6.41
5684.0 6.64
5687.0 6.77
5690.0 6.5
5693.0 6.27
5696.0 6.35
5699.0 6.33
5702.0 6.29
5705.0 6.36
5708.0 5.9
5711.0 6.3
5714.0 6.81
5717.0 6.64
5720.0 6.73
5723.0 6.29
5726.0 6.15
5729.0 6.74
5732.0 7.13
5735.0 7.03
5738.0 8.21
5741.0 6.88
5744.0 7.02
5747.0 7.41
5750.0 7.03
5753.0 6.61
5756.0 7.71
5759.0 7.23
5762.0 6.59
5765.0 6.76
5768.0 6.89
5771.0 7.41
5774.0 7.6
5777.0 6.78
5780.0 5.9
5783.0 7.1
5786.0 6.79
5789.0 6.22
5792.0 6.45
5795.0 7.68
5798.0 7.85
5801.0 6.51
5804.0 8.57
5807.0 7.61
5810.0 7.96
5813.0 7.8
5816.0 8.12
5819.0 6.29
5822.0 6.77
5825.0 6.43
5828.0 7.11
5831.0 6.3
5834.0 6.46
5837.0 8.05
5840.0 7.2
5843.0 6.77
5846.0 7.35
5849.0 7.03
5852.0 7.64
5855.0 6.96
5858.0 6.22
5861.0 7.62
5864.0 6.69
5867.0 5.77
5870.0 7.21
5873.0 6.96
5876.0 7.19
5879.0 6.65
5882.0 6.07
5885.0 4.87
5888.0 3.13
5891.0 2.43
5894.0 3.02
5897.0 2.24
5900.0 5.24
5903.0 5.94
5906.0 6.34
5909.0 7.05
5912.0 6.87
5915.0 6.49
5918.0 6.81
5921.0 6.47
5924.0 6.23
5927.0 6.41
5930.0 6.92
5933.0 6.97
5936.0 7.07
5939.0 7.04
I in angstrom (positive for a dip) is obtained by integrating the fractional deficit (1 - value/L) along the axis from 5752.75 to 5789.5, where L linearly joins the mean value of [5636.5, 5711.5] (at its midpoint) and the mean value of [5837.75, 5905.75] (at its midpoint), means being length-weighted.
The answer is -4.8 angstrom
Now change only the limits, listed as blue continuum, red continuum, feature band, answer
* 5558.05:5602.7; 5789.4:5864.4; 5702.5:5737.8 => -0.3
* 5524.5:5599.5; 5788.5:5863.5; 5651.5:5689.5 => 1.8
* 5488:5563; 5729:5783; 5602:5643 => 1.8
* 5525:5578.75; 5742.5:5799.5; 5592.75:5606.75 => 1.7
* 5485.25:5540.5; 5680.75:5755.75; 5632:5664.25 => 1.7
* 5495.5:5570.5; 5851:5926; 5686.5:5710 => -1.4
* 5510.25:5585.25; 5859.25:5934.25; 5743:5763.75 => -3.8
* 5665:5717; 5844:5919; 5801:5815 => -3.8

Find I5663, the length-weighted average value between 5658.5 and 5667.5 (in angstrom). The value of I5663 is 5.71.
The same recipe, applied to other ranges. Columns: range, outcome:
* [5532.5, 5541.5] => 6.9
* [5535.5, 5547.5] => 6.26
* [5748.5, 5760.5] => 7.14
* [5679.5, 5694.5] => 6.52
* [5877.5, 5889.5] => 5.18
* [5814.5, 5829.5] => 6.94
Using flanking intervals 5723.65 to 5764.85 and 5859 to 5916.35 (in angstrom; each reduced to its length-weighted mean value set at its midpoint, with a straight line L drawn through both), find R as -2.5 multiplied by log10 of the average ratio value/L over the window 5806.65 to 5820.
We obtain -0.19 mag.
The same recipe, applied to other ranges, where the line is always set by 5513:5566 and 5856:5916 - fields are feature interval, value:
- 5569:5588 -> 0.061 mag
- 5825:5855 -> -0.219 mag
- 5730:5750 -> -0.220 mag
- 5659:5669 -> 0.018 mag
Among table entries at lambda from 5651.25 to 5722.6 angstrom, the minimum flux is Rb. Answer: 4.82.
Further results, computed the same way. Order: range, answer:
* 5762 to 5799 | 5.9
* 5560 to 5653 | 4.84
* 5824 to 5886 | 4.87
